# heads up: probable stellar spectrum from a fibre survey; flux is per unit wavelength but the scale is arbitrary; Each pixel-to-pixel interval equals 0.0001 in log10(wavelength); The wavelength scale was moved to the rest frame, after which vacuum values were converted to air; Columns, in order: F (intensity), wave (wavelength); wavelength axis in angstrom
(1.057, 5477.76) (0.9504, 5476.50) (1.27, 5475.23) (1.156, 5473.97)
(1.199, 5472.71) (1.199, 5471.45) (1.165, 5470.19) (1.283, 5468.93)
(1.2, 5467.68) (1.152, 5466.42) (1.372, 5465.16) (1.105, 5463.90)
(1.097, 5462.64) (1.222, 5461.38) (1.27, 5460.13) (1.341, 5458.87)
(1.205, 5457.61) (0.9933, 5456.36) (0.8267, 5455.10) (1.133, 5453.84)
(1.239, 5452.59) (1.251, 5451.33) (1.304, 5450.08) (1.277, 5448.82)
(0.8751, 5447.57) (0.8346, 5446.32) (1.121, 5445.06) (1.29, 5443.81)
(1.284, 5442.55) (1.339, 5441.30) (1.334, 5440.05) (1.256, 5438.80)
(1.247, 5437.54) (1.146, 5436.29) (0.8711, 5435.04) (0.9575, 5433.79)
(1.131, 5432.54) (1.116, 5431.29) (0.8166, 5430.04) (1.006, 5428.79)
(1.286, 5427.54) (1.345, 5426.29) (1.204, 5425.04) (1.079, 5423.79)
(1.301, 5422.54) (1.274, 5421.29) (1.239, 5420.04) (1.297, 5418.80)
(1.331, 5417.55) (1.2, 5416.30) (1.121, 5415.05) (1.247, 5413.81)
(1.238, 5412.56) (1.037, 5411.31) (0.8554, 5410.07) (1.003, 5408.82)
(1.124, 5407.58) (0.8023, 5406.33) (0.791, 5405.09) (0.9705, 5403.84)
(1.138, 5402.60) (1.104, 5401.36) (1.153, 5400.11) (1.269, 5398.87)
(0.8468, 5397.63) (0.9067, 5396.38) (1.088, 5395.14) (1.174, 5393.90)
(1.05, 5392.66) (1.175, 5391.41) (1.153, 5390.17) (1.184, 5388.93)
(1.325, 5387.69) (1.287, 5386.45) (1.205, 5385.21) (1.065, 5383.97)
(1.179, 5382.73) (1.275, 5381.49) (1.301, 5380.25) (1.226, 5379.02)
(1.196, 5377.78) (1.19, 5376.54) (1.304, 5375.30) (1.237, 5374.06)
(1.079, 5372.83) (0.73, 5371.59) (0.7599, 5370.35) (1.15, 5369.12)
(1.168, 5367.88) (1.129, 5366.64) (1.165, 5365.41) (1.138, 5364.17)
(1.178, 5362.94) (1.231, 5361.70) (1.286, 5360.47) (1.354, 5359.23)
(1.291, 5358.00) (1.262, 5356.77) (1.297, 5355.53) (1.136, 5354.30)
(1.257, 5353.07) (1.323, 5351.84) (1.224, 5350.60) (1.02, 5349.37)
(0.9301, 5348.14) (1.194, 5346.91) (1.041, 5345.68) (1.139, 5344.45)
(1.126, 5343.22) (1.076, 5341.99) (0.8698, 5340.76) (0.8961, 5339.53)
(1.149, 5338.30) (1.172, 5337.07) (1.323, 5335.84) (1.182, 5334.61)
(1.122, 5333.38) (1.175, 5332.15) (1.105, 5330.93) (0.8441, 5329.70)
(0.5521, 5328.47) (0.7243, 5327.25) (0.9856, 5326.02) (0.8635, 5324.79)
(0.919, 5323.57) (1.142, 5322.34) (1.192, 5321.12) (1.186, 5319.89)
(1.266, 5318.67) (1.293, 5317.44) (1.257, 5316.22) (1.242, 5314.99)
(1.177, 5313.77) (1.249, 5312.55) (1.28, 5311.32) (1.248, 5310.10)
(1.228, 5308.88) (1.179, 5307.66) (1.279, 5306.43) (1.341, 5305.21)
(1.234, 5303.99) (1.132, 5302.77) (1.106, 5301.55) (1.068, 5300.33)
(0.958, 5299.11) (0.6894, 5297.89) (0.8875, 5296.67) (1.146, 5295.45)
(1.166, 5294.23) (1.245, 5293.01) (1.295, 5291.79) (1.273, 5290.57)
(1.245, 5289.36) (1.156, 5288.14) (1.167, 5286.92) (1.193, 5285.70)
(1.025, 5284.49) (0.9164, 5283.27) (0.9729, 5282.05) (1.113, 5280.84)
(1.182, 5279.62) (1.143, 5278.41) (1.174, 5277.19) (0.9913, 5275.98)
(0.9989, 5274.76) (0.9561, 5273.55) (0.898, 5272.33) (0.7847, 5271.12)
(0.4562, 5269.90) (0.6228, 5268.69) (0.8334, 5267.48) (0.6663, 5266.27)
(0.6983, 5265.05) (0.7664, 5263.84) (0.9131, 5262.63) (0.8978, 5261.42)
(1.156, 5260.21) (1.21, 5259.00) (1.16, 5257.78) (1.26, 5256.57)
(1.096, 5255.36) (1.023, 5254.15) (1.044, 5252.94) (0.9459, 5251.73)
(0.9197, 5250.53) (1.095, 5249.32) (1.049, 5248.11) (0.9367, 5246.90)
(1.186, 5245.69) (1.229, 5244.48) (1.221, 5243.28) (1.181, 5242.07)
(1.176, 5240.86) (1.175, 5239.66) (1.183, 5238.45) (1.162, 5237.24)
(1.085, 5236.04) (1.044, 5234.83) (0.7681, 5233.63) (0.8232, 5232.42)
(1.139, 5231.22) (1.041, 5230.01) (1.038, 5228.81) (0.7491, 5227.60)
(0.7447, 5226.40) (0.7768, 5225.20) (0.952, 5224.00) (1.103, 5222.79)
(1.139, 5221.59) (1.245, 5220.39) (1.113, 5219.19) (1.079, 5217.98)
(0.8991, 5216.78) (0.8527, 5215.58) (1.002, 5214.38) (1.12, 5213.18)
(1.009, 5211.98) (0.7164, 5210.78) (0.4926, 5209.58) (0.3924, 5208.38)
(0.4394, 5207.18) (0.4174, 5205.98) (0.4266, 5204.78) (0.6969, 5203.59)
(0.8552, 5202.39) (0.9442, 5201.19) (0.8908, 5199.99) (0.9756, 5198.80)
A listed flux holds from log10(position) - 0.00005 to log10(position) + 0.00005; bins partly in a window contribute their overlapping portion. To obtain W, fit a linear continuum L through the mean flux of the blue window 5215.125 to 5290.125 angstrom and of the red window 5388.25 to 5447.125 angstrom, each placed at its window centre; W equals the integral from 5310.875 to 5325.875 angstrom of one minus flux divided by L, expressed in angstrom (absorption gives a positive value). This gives -1.5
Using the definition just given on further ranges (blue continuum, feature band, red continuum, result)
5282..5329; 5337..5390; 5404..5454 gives -1.4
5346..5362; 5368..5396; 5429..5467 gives 1.0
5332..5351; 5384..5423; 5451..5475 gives 0.6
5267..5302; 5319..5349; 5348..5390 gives 2.0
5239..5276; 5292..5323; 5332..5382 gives -2.9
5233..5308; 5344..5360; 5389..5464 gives -1.5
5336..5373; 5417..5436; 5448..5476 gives 0.3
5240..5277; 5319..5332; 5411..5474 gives 1.1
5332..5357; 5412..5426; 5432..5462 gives -1.0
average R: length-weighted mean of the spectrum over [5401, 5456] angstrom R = 1.13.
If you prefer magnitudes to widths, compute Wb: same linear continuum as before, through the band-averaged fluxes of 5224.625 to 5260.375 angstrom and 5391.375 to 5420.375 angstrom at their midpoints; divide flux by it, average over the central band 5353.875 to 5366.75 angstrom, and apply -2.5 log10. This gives -0.14 mag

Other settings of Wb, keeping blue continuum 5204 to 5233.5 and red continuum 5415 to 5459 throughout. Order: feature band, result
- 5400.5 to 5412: 0.138 mag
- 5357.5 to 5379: -0.085 mag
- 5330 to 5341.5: -0.083 mag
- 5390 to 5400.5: 0.017 mag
